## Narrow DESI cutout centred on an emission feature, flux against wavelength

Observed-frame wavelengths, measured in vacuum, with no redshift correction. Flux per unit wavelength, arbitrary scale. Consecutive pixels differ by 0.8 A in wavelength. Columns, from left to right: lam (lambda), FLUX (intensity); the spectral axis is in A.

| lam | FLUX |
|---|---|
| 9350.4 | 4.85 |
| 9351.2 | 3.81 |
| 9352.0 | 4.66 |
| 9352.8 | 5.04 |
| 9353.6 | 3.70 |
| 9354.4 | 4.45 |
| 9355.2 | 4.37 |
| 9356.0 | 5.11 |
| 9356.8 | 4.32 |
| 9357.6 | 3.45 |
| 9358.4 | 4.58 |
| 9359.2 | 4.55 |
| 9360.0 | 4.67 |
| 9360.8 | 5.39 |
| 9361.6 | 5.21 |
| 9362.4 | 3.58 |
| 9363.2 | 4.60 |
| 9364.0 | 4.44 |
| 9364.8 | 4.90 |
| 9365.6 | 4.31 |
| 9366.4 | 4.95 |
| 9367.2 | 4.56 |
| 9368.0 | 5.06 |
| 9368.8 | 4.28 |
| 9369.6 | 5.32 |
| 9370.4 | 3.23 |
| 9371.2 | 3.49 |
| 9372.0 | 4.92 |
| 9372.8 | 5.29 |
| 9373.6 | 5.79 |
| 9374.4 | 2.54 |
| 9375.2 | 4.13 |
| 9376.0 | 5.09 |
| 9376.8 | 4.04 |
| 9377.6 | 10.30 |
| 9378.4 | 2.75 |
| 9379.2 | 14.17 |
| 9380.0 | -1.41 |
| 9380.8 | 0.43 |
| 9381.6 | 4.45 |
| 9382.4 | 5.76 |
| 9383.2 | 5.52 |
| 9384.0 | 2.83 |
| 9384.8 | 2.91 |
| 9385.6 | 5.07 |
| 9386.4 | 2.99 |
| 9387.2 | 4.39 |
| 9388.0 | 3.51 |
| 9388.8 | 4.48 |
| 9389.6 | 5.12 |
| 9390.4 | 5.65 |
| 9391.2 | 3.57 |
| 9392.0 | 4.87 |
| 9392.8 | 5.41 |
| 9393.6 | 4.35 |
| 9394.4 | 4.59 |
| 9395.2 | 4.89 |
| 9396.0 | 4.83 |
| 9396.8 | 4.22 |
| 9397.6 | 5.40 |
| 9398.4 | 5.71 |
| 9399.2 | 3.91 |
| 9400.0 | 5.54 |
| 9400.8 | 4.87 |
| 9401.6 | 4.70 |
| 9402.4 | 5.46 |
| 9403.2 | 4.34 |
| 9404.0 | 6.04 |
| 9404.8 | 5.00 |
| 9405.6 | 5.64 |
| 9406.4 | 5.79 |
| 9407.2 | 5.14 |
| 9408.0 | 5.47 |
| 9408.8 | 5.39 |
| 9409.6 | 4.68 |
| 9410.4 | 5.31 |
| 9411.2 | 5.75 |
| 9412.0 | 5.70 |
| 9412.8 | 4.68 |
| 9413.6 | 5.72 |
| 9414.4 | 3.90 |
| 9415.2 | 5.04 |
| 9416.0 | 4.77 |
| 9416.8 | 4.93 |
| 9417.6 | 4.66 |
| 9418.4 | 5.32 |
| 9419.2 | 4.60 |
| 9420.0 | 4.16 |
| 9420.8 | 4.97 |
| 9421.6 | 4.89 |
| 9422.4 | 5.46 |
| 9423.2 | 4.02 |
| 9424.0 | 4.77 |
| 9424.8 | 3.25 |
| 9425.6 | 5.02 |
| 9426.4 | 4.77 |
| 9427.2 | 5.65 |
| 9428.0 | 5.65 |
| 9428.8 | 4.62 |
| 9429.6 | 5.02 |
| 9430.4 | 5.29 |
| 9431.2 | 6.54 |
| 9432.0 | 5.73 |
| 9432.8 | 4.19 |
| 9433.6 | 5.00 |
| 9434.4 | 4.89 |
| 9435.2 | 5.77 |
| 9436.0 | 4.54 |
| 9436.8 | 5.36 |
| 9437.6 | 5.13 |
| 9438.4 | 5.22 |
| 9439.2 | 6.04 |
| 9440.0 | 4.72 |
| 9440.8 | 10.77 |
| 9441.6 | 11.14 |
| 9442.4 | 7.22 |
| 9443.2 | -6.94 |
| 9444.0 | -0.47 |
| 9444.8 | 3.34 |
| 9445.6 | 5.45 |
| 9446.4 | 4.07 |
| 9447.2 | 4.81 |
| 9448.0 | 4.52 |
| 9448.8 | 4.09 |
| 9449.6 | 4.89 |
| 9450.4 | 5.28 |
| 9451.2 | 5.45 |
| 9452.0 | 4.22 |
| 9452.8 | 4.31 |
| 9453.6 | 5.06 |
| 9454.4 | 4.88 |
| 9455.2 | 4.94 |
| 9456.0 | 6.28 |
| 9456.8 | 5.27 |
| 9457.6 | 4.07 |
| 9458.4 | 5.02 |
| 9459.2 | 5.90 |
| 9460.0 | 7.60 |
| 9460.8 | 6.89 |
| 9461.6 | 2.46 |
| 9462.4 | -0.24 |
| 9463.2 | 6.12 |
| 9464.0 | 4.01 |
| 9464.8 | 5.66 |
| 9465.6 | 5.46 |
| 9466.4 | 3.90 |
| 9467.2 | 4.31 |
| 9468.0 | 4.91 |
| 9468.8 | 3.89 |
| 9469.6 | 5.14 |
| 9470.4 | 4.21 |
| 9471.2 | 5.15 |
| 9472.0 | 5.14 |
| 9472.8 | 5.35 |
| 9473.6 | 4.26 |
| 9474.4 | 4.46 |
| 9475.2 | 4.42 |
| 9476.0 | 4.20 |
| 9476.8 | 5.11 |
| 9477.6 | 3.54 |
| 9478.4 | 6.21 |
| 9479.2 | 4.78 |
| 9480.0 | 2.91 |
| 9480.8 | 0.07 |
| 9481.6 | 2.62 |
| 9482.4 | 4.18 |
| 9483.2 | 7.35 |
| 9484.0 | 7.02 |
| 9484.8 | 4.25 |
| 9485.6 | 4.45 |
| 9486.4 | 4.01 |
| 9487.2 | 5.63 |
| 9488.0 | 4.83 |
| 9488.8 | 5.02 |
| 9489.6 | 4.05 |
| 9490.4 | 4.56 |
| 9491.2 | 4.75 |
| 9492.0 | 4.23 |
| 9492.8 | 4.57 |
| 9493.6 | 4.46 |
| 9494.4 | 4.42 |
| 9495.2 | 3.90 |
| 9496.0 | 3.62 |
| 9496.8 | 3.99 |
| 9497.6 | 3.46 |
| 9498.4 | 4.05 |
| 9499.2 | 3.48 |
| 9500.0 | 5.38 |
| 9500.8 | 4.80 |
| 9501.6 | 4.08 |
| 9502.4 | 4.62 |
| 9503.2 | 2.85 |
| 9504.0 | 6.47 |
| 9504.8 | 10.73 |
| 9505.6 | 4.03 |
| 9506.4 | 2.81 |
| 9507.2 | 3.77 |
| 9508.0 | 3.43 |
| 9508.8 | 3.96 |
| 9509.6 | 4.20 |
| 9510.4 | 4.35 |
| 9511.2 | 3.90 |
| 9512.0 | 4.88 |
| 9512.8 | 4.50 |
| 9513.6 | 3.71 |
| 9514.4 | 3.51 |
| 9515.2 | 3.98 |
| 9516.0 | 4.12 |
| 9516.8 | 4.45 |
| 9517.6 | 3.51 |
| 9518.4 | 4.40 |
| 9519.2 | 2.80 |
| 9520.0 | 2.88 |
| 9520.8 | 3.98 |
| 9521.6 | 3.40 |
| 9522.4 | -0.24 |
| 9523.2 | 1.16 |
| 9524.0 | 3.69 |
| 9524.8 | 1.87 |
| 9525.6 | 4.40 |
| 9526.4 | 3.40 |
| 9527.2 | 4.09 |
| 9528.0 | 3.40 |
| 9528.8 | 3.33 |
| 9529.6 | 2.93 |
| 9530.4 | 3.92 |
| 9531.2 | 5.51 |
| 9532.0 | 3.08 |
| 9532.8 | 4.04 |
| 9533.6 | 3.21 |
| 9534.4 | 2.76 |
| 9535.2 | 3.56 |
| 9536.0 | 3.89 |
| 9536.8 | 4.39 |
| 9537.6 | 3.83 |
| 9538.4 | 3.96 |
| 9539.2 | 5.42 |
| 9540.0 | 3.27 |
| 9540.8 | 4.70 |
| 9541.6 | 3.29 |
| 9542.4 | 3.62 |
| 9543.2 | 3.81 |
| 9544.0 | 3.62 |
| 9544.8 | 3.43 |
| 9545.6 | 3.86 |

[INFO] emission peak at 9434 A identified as Mg II 2798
